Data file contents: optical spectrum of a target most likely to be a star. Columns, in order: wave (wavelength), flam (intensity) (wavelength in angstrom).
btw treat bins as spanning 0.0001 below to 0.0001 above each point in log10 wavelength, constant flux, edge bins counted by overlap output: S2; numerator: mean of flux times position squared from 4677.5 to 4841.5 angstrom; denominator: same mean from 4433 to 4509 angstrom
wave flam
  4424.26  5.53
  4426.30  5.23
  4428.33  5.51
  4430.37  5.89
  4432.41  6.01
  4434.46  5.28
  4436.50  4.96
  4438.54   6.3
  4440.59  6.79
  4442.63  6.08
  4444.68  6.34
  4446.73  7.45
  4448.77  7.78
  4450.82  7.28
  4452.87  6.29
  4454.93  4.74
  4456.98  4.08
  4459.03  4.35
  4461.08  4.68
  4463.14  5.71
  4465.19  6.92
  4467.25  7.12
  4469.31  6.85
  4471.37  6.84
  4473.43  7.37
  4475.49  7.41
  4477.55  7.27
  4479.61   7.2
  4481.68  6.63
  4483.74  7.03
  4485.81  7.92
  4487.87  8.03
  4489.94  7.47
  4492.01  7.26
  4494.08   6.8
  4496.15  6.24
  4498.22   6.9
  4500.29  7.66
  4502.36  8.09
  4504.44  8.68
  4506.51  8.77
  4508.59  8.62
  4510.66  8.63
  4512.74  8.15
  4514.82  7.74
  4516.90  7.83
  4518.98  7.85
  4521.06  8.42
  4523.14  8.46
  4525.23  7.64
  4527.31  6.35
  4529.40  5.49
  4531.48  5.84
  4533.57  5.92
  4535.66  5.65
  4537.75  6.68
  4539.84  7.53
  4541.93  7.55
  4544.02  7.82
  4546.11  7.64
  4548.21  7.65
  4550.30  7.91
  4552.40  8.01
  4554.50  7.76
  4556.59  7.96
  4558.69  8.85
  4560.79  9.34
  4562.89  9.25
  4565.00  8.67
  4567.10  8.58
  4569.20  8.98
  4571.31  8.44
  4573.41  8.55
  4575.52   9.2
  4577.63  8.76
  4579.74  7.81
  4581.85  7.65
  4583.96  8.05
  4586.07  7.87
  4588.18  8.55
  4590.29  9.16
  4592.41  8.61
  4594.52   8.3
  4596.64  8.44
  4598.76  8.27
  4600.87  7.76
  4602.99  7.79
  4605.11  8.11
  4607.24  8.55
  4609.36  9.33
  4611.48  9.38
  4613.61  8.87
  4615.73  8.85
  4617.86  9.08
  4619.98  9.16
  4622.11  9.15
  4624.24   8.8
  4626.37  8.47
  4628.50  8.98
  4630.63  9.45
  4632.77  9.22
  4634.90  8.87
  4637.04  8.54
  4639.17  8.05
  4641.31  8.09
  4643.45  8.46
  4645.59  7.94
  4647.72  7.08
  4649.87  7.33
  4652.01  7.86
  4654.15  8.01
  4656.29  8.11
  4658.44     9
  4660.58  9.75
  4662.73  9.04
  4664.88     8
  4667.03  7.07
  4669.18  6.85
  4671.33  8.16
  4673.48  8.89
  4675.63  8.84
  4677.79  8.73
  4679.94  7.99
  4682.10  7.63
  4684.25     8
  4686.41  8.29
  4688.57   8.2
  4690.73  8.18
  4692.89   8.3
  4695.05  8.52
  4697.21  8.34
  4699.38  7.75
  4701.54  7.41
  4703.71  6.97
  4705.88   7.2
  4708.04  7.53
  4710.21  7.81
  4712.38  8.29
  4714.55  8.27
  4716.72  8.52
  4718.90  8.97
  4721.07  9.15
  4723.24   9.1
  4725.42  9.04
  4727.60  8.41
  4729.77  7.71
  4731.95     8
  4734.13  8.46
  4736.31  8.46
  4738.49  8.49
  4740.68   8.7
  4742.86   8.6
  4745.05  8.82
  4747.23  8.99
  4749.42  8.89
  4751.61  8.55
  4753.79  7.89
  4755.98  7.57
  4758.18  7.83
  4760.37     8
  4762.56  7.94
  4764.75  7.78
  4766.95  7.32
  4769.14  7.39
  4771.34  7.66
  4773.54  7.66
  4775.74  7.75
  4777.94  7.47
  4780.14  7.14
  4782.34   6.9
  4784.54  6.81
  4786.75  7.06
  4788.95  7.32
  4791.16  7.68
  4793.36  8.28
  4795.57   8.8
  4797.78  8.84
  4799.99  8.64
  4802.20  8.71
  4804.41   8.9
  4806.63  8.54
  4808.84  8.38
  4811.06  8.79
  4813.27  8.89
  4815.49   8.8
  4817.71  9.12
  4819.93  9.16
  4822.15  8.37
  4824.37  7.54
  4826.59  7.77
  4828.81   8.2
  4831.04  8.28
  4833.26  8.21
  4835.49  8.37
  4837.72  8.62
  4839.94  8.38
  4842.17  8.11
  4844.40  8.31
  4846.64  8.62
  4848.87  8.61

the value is 1.37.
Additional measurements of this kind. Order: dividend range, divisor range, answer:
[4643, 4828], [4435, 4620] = 1.18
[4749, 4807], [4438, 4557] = 1.25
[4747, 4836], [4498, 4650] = 1.09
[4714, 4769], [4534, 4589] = 1.12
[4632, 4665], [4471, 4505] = 1.22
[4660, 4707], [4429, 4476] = 1.45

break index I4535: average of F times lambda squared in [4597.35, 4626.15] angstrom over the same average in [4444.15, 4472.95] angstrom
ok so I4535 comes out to 1.50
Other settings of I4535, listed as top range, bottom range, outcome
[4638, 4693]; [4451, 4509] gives 1.28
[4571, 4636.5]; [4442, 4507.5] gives 1.33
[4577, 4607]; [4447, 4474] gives 1.41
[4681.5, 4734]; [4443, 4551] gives 1.26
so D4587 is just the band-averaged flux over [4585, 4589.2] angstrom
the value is 8.21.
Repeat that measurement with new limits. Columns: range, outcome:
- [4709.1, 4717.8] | 8.22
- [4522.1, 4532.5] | 6.76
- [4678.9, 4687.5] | 7.98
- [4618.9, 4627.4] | 8.9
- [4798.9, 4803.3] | 8.68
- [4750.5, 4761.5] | 7.97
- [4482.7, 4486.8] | 7.47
